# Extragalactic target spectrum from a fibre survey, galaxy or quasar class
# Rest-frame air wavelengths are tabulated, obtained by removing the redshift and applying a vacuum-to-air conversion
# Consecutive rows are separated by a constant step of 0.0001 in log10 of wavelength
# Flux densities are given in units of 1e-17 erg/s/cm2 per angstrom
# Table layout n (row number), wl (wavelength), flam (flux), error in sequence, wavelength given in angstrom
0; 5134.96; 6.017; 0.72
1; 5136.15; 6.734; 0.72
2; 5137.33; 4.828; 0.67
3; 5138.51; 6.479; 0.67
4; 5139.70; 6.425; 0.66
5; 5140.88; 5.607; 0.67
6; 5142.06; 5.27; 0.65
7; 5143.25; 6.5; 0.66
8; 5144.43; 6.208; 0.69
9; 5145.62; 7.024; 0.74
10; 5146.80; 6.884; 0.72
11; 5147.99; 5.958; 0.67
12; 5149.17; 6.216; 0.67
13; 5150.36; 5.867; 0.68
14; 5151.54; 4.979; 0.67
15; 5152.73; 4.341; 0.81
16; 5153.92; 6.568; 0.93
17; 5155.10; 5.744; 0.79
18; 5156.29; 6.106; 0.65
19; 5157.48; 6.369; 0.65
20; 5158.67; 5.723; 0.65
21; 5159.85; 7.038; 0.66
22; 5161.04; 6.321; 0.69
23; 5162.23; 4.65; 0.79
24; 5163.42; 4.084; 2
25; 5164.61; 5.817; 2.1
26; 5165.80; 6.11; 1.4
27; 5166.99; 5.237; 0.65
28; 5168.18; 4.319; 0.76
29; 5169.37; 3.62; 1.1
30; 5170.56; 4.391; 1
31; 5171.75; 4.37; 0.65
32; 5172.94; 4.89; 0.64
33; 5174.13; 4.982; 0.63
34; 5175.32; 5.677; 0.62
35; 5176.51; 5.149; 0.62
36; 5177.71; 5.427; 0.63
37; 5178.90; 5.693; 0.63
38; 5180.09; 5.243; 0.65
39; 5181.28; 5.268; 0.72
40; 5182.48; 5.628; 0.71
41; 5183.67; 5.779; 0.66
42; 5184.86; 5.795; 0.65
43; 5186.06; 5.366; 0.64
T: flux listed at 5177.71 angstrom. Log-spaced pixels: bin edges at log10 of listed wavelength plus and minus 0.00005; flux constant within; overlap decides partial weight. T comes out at 5.427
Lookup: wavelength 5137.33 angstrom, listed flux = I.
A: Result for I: 4.828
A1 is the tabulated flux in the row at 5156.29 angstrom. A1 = 6.106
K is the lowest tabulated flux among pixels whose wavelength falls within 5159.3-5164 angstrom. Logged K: 4.084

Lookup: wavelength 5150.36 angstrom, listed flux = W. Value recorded 5.867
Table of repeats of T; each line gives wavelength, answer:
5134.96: 6.017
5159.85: 7.038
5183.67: 5.779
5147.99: 5.958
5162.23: 4.65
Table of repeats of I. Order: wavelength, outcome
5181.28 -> 5.268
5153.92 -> 6.568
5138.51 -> 6.479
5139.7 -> 6.425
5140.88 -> 5.607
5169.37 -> 3.62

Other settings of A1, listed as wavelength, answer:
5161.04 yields 6.321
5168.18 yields 4.319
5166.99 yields 5.237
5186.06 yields 5.366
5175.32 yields 5.677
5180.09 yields 5.243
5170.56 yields 4.391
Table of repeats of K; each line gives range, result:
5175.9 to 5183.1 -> 5.149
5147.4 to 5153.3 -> 4.341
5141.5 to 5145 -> 5.27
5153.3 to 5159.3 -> 5.723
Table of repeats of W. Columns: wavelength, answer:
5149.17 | 6.216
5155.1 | 5.744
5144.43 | 6.208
